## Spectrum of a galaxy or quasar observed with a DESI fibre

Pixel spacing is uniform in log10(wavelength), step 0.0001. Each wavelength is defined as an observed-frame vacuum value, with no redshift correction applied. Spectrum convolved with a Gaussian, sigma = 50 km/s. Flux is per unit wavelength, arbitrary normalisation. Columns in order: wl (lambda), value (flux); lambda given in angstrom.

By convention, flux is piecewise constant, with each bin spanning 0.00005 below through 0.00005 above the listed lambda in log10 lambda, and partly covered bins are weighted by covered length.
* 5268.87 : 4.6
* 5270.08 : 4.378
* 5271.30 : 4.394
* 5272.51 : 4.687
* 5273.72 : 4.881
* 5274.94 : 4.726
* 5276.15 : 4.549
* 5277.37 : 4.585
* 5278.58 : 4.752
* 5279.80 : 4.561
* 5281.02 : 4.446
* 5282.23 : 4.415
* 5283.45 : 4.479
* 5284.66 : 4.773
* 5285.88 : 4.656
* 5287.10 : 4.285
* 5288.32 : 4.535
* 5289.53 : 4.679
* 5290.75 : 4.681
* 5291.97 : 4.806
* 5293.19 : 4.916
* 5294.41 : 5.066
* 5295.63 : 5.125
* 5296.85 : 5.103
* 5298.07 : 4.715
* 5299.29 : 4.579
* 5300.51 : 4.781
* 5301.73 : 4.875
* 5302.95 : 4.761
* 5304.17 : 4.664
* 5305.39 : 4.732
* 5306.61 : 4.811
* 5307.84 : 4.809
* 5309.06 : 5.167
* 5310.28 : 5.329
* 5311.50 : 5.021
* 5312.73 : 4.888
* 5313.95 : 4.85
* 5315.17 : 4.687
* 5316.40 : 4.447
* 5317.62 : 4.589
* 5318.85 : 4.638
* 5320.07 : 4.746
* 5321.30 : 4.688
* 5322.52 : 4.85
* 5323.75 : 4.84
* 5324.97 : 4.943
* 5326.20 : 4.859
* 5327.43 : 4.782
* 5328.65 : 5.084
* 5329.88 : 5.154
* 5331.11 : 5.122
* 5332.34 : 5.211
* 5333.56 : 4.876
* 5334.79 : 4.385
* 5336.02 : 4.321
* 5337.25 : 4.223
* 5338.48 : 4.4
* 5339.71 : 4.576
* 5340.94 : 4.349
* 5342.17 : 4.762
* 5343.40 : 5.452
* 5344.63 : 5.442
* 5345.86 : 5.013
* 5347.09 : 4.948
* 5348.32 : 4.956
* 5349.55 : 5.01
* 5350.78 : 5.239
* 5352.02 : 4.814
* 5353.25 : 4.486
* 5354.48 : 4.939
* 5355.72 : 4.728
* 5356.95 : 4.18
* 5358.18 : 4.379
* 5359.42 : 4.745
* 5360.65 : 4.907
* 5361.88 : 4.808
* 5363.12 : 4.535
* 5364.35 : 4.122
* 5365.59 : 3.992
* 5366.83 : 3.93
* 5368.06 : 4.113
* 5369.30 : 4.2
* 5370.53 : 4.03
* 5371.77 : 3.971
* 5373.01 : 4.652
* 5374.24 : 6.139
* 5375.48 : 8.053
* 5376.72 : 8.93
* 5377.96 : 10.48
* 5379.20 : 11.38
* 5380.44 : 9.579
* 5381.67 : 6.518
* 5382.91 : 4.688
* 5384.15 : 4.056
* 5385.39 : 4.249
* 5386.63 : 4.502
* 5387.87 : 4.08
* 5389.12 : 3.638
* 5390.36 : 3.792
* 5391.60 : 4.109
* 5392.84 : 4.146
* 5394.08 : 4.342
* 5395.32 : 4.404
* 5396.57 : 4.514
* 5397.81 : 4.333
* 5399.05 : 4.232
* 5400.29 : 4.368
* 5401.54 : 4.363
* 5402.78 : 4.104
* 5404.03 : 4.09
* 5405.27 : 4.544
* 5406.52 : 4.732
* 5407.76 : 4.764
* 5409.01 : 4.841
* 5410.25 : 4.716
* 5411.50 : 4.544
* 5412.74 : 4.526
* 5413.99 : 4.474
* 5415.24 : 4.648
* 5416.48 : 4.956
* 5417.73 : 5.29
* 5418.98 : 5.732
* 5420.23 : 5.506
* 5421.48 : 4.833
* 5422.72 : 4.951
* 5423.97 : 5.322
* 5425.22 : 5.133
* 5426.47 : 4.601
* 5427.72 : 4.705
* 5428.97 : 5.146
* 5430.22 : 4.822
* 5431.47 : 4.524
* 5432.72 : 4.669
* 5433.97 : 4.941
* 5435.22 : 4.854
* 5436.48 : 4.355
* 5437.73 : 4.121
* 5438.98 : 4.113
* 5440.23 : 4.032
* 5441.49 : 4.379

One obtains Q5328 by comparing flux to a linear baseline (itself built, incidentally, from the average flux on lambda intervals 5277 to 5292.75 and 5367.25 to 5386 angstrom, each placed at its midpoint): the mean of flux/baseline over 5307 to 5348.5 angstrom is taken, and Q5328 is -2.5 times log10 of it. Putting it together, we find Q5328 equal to 0.12 mag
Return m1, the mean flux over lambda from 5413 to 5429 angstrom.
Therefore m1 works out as 5.01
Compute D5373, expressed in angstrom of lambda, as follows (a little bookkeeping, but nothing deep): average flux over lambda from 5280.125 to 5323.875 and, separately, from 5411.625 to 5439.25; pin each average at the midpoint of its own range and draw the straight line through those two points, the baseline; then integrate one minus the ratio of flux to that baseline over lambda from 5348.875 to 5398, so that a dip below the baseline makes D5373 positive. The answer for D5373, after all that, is -3.6 angstrom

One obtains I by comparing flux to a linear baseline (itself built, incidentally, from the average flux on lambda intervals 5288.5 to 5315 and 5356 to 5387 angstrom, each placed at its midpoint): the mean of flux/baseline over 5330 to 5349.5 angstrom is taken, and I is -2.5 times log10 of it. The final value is 0.09 mag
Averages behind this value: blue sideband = 4.87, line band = 4.82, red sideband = 5.57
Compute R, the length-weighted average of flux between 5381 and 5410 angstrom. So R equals 4.42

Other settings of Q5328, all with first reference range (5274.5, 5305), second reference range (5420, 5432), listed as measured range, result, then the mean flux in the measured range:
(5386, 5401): 0.163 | 4.2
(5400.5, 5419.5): 0.054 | 4.67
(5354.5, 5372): 0.111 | 4.36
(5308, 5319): -0.025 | 4.85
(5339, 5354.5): -0.026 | 4.92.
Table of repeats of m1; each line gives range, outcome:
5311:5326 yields 4.77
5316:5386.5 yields 5.15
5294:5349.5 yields 4.84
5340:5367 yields 4.73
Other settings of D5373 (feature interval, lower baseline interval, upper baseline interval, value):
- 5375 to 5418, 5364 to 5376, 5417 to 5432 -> -3.2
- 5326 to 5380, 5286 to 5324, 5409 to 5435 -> -3.7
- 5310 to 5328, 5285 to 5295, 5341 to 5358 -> 0.0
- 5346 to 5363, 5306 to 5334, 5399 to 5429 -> 0.2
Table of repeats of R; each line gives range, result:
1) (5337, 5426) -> 4.98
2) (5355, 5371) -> 4.37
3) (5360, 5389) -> 5.61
